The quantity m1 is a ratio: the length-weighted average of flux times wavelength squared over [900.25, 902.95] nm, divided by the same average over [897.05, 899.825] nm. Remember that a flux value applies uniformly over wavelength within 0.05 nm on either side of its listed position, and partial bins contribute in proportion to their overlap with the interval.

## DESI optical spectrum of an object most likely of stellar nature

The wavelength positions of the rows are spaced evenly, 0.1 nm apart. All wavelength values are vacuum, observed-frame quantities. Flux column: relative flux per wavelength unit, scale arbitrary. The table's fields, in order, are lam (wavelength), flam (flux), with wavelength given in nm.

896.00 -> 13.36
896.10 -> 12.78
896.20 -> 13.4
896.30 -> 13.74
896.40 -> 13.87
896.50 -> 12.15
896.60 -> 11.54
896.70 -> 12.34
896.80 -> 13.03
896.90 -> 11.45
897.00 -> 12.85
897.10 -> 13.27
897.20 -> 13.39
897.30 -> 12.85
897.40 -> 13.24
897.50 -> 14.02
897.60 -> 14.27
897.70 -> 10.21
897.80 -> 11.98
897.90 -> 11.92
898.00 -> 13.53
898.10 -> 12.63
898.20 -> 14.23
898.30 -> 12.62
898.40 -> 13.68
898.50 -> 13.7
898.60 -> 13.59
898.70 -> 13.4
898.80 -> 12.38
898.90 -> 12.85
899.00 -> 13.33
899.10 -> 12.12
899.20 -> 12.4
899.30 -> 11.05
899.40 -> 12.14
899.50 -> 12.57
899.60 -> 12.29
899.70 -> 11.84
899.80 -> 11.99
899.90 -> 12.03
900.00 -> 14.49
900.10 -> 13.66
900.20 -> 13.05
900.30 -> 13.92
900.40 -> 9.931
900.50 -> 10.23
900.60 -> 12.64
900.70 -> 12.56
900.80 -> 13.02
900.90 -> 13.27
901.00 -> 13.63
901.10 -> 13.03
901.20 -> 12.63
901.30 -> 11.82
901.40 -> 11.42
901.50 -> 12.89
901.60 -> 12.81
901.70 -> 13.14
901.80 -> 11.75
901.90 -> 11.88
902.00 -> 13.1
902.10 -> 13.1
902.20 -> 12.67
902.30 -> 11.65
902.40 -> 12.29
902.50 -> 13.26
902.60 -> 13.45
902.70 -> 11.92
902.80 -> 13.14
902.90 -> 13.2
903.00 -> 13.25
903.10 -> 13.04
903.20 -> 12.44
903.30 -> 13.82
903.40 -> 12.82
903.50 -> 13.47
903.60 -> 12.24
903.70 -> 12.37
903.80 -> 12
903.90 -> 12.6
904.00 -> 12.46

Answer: 1.0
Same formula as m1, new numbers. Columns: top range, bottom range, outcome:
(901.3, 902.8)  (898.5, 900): 1.00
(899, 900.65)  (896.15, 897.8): 0.97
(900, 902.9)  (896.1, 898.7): 0.98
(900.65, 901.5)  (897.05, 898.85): 0.98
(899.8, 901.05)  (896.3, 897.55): 0.99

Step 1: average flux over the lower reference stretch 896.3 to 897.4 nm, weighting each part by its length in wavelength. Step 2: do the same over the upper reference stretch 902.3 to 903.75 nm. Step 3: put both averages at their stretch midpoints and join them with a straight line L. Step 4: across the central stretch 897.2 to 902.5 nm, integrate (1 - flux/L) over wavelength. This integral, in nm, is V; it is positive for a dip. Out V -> 0.061 nm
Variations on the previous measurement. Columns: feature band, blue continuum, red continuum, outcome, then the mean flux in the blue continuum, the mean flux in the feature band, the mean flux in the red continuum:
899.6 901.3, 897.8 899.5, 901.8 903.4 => 0.028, 12.8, 12.6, 12.8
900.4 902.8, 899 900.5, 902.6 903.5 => 0.044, 12.4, 12.5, 13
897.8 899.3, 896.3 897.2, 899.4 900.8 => -0.047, 12.7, 12.9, 12.4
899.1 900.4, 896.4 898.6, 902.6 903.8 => 0.036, 12.8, 12.5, 12.9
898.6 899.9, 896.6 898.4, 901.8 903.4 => 0.040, 12.8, 12.4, 12.8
